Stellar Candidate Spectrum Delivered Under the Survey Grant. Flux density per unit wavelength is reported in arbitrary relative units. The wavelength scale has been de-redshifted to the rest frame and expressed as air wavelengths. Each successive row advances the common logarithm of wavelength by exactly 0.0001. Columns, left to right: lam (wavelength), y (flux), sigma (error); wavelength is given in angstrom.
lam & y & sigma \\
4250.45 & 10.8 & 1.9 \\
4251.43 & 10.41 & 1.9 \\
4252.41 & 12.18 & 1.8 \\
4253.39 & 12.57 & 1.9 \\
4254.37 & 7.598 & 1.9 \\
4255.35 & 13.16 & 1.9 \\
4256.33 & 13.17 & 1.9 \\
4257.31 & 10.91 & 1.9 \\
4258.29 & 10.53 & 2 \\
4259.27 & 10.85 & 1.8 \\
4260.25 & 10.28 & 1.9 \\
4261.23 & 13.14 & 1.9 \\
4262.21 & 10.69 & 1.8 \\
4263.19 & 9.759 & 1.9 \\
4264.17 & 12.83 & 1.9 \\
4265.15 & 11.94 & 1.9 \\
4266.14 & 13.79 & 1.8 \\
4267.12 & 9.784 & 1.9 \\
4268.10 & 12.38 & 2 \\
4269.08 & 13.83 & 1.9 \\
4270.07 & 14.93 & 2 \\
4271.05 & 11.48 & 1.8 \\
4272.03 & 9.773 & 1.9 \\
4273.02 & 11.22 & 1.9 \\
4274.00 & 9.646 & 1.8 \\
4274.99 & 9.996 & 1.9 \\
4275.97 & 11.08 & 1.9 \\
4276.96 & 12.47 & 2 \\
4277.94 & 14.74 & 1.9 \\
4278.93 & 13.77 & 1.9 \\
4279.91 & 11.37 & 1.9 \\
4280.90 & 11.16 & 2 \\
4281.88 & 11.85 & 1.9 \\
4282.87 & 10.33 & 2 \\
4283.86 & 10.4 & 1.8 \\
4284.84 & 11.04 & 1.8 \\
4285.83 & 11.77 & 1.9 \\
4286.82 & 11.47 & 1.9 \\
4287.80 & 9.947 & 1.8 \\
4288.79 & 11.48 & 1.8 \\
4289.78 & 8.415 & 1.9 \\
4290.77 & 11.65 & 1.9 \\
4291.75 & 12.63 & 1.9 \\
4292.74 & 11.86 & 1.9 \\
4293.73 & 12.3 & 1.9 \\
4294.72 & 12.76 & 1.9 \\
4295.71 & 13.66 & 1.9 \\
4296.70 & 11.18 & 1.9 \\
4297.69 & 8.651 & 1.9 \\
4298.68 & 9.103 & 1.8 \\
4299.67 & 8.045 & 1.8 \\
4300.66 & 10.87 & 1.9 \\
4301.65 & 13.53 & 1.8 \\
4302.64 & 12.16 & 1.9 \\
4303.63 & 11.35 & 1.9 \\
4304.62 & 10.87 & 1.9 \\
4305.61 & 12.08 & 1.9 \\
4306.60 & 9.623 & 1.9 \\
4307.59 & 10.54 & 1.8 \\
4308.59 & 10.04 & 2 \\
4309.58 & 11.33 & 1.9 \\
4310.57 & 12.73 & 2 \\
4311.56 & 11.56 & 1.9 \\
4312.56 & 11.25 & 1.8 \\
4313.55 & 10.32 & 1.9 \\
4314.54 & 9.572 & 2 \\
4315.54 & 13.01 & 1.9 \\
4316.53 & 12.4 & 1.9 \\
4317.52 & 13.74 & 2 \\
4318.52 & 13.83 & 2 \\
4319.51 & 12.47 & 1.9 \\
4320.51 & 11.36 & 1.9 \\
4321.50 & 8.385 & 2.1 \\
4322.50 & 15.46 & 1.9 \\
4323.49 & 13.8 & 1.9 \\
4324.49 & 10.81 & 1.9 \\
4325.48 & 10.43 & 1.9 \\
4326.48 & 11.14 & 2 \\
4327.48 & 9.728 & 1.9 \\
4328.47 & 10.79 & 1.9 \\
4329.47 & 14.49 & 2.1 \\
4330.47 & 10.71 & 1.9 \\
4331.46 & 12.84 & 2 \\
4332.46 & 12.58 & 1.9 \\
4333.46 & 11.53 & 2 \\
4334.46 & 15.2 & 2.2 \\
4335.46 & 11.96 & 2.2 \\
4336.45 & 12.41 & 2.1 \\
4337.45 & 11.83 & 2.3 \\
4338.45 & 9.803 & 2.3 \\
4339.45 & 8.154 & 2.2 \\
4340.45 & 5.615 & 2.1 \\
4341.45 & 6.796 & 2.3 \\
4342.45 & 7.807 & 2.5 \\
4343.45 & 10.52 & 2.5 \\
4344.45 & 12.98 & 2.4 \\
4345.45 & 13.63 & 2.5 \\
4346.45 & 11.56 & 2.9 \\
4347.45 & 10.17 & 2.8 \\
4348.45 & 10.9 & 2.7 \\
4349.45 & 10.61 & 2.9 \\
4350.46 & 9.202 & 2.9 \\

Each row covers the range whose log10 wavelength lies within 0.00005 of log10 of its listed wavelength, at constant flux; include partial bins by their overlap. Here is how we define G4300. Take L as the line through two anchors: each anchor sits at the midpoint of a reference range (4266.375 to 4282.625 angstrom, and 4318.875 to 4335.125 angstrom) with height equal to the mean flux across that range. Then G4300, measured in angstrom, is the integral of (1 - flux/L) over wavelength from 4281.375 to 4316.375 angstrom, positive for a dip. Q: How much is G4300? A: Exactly 2.3 angstrom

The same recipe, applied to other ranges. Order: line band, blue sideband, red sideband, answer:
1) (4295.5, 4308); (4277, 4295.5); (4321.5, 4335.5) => 1.05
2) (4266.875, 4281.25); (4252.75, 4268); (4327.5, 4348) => -0.65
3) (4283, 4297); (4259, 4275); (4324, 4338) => 0.31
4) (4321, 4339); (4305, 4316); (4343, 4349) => -0.77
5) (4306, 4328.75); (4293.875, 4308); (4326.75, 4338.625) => 0.13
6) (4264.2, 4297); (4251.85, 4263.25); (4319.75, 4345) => -1.42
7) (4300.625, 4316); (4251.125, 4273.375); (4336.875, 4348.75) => -0.90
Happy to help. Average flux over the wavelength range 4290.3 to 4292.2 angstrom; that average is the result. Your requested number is 12.2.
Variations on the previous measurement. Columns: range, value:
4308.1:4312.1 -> 11.4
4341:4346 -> 10.4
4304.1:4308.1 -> 10.8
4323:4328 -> 11.2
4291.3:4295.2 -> 12.4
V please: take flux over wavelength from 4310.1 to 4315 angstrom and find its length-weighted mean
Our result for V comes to 11.1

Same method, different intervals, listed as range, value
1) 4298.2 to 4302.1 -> 10.4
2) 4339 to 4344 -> 7.83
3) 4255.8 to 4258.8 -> 11.6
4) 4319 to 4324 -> 12.3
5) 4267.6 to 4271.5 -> 13.2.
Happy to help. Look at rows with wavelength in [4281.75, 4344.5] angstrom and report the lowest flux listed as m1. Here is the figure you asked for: 5.615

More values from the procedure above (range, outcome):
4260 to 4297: 8.415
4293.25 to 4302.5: 8.045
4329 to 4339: 9.803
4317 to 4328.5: 8.385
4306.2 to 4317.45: 9.572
